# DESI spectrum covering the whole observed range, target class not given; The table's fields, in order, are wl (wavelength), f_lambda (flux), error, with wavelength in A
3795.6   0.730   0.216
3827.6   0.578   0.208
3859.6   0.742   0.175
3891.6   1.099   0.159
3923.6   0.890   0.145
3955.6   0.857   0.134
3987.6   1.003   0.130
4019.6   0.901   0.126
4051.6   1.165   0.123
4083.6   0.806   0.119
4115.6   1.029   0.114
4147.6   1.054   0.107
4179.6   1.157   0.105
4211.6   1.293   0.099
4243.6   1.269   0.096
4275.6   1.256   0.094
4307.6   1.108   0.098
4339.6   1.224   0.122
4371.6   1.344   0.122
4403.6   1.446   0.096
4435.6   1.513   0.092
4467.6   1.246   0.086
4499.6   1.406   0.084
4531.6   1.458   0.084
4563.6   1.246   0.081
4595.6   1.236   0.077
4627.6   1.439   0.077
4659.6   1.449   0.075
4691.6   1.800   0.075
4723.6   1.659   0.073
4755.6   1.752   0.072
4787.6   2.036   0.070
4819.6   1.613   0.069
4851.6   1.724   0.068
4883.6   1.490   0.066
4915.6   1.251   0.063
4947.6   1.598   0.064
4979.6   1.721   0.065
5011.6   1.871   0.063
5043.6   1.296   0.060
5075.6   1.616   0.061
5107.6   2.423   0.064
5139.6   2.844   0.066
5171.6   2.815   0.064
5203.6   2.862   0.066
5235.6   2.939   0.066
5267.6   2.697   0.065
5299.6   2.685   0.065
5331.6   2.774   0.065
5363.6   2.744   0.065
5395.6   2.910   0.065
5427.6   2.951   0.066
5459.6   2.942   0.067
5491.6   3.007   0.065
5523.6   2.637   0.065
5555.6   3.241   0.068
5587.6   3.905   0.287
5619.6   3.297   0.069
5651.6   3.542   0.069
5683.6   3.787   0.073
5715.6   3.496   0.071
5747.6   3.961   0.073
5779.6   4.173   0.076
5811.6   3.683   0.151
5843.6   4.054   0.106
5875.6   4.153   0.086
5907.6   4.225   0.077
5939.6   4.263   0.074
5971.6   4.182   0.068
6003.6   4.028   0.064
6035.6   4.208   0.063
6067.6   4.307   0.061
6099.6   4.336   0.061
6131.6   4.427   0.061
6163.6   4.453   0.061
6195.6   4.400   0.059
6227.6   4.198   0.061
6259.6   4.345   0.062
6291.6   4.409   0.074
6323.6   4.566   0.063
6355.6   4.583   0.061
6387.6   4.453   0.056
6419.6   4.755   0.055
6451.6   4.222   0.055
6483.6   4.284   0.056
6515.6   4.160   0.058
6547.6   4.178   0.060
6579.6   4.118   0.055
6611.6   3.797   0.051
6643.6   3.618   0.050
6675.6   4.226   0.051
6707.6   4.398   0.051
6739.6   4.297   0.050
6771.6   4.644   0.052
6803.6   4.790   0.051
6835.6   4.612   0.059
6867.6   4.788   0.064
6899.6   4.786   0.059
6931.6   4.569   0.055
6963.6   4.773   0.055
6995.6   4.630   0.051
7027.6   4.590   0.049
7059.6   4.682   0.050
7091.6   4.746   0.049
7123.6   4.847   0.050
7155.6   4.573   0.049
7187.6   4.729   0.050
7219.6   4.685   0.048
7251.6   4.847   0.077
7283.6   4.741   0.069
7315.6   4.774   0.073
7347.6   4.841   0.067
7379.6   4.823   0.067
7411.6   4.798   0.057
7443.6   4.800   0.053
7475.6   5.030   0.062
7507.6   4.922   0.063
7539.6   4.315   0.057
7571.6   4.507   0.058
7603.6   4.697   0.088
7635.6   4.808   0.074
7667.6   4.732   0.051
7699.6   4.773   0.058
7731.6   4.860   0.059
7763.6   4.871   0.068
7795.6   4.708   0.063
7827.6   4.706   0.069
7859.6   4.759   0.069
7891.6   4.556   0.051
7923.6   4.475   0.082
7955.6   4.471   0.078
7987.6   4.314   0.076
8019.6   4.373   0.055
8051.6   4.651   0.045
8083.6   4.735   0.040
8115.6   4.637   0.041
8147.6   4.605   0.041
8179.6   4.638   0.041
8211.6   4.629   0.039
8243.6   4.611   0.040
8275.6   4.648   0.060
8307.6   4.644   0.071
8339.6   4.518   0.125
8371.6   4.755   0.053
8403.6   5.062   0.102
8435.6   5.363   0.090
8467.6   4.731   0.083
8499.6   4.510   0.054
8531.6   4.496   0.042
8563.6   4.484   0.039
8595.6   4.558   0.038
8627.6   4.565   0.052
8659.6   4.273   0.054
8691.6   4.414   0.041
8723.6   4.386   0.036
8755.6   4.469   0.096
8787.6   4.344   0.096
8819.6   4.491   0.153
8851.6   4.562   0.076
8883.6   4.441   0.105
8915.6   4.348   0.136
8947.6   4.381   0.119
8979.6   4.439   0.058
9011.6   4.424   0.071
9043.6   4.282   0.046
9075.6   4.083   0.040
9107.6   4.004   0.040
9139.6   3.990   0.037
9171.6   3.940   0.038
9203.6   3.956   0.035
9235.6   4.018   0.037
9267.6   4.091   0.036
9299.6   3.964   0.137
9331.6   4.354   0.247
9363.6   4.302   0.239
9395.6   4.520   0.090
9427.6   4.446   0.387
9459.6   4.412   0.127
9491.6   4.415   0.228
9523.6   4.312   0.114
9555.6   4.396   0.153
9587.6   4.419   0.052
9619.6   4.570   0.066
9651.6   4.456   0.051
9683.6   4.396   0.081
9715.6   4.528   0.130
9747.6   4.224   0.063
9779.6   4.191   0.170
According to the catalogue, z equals 0.28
